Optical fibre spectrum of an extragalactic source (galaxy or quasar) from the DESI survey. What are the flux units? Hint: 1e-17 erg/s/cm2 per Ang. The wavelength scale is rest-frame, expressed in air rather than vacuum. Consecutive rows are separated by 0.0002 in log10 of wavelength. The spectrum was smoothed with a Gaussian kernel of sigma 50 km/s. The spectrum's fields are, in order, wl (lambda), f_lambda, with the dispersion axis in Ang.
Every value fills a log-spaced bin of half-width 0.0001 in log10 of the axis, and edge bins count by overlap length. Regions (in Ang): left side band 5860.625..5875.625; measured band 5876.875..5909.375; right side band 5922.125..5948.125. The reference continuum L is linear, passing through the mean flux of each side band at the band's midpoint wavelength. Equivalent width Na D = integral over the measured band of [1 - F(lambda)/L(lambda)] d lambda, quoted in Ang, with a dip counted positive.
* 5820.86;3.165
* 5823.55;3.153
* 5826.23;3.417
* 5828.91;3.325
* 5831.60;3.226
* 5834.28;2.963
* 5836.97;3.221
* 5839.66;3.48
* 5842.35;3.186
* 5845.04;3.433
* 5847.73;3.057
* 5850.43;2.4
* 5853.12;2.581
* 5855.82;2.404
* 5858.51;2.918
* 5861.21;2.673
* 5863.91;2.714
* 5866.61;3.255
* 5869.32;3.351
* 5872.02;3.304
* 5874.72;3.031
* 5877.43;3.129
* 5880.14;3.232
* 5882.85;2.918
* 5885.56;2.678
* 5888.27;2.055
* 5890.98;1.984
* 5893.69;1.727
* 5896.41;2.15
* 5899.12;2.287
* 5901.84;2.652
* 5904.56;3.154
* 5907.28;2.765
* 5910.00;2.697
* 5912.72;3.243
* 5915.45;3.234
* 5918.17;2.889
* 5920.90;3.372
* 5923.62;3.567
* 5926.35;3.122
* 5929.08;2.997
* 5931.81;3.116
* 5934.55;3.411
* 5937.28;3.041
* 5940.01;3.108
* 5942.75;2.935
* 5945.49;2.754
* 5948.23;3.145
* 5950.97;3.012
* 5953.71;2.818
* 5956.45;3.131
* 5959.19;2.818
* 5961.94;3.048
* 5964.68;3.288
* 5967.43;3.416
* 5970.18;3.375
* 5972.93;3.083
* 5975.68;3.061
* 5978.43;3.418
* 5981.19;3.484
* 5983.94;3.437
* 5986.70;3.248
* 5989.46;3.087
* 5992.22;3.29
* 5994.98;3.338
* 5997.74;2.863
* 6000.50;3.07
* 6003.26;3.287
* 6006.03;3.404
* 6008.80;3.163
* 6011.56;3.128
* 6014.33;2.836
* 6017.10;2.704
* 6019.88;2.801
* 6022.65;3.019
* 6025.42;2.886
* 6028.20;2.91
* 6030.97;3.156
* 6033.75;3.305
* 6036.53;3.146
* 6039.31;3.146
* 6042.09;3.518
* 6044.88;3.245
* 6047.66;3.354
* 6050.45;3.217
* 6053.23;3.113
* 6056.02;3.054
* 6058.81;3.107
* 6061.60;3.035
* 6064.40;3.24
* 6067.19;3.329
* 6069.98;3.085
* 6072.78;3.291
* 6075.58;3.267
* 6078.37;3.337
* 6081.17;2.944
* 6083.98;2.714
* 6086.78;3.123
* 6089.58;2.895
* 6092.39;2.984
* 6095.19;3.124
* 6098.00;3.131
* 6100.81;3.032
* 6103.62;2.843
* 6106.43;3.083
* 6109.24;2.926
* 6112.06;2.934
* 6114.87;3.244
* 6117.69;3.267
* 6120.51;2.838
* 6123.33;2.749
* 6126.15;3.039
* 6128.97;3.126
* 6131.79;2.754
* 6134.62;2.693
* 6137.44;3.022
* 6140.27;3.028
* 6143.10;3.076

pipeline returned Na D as 5.7 Ang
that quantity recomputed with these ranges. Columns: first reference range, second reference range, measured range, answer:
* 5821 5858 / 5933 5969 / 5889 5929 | 3.9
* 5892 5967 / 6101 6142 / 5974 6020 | -3.2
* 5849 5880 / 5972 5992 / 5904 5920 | 0.3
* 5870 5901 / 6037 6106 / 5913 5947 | -5.0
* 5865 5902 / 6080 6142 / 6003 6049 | -3.9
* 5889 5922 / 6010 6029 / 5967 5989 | -3.8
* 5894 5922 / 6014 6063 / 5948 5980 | -2.3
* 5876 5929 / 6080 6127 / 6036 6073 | -3.3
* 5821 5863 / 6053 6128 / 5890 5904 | 3.8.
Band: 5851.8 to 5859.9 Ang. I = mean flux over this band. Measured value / 2.64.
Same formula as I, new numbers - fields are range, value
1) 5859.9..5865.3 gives 2.7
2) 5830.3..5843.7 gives 3.22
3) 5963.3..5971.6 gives 3.36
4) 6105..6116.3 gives 3.05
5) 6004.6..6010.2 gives 3.28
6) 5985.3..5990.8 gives 3.17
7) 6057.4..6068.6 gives 3.18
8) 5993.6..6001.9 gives 3.09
